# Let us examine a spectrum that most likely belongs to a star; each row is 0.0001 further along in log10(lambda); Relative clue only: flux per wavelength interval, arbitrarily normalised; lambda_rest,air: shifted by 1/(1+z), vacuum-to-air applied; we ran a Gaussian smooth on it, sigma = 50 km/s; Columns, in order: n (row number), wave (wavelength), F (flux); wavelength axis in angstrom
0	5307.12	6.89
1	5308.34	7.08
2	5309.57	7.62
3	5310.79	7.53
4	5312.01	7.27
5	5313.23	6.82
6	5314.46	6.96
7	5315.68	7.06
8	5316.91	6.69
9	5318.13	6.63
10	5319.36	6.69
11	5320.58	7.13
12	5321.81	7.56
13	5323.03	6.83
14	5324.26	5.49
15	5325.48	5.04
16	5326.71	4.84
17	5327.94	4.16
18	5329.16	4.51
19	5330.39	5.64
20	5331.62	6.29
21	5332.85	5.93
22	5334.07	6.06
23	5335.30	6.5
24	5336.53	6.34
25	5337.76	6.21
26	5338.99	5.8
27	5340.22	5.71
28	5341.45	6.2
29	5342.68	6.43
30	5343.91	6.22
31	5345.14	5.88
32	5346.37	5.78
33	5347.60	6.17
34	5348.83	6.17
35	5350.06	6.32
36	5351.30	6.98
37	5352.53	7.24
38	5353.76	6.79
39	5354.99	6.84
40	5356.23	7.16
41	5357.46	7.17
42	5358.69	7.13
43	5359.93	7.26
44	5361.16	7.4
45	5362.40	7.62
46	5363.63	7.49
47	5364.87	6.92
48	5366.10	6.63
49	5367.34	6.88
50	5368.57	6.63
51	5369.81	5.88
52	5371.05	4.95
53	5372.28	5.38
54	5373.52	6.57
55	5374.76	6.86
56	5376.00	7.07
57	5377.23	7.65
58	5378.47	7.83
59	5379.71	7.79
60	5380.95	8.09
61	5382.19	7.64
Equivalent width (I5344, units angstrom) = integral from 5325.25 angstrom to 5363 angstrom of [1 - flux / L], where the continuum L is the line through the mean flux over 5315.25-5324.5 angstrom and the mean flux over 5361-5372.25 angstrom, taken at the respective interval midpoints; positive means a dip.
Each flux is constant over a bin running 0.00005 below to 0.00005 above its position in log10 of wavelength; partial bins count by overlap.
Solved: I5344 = 2.45 angstrom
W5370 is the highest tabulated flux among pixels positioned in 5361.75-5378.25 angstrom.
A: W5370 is 7.65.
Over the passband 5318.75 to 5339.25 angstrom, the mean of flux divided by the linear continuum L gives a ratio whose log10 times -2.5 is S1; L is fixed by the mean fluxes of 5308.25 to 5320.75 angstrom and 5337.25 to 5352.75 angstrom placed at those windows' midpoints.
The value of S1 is 0.12 mag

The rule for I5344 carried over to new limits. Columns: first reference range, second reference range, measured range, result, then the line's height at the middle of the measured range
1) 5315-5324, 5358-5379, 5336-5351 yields 1.6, 6.86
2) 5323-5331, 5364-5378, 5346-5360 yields -1.9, 5.94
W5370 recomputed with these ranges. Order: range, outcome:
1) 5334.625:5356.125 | 7.24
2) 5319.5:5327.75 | 7.56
